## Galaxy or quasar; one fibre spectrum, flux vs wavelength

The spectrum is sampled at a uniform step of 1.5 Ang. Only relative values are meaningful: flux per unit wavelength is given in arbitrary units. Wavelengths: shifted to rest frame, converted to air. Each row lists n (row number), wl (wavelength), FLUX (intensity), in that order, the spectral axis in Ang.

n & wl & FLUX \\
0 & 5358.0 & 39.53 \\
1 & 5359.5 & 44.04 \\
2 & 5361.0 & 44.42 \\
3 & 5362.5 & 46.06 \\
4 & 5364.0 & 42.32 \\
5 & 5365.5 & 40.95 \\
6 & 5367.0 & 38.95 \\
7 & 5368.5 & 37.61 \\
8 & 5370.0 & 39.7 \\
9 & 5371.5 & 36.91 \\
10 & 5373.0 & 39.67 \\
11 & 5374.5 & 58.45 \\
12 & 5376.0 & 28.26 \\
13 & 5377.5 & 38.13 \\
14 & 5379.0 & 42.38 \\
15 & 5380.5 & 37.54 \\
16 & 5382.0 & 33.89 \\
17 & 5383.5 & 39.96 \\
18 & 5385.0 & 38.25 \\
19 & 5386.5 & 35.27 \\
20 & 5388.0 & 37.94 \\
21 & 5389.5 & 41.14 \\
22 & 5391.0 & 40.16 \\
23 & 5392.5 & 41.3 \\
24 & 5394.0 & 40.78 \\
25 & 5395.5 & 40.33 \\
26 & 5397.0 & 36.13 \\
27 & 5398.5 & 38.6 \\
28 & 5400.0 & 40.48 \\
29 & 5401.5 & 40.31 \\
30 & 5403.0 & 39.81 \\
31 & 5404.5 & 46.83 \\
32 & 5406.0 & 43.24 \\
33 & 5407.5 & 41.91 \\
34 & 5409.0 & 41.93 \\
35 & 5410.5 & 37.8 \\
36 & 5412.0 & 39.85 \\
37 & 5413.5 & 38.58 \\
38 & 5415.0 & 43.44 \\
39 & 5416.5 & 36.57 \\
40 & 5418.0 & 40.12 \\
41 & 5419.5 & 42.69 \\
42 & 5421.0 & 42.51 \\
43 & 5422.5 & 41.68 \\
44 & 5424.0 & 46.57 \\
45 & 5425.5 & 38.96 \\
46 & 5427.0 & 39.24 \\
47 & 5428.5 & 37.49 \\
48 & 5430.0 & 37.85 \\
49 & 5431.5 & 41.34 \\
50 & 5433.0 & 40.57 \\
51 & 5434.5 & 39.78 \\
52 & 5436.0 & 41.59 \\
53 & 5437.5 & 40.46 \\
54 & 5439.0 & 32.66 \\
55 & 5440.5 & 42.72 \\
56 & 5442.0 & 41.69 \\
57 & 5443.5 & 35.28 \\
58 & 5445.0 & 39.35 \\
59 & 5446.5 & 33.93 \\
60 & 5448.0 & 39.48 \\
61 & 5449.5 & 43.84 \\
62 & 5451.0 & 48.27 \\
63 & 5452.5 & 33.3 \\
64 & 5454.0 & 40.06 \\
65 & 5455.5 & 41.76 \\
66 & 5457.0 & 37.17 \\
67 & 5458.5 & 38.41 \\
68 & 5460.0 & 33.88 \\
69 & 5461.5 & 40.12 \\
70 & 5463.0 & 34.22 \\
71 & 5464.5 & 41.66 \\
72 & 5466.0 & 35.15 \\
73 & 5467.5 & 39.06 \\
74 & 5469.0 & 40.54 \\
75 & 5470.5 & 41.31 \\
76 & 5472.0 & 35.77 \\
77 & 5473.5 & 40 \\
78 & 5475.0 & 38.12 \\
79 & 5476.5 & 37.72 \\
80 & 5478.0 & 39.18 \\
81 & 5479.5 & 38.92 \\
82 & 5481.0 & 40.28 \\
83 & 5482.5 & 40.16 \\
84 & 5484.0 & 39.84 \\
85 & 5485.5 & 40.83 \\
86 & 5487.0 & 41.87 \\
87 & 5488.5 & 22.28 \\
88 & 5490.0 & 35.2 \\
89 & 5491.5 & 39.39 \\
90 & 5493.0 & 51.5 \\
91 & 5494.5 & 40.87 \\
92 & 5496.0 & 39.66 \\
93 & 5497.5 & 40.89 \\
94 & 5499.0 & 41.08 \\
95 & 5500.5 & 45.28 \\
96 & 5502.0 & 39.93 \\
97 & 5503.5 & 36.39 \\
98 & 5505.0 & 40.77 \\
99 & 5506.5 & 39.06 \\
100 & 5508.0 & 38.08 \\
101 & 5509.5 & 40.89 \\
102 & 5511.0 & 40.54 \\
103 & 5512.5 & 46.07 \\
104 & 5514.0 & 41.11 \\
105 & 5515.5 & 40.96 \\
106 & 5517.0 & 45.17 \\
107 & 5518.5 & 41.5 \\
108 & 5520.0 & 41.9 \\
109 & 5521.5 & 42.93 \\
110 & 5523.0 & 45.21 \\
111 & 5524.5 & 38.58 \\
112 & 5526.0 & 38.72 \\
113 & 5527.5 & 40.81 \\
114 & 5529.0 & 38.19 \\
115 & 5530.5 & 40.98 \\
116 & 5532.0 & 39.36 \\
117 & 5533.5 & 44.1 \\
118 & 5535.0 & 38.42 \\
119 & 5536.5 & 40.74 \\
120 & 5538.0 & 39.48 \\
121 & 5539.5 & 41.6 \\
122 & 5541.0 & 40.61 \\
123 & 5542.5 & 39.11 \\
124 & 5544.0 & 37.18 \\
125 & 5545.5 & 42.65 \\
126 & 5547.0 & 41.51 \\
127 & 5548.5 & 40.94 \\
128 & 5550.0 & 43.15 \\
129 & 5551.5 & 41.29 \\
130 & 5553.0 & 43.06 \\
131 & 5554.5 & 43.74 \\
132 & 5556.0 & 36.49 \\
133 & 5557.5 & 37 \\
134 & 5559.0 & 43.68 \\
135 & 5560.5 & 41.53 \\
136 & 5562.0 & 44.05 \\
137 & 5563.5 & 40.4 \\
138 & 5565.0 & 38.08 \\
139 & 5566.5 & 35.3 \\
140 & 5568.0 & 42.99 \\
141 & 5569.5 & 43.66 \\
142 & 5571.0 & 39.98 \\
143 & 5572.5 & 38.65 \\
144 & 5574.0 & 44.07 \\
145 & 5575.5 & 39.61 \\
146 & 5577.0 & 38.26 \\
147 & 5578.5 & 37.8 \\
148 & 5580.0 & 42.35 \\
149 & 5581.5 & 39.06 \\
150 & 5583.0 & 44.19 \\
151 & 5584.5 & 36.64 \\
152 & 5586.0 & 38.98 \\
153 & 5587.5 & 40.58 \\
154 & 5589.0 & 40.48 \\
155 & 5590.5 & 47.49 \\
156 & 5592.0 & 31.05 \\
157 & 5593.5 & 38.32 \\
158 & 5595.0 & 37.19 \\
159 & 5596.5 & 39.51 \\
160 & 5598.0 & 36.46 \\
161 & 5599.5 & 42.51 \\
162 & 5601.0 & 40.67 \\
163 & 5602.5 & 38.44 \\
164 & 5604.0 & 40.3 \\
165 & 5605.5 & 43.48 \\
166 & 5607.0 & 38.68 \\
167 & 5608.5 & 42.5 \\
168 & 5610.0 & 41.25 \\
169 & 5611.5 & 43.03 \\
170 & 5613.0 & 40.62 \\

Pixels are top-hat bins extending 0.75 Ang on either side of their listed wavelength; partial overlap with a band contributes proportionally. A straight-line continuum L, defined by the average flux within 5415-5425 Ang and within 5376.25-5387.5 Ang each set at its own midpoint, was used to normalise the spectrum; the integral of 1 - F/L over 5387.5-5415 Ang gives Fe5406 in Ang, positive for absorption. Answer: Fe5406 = -0.59 Ang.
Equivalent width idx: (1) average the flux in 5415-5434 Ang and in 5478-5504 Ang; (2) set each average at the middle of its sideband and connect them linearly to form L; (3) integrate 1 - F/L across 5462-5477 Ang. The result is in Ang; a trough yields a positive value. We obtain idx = 0.59 Ang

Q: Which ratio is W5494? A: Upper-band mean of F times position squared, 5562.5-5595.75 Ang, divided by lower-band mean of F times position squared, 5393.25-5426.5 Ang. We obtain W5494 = 1.0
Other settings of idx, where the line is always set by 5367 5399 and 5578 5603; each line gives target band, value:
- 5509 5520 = -0.8 Ang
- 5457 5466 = 0.4 Ang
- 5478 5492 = 0.6 Ang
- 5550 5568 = -0.5 Ang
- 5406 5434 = -1.0 Ang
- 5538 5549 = -0.3 Ang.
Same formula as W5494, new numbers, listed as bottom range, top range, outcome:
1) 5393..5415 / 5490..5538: 1.06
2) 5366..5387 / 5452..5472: 1.01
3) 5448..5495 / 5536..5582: 1.07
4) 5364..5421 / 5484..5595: 1.07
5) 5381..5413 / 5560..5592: 1.09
